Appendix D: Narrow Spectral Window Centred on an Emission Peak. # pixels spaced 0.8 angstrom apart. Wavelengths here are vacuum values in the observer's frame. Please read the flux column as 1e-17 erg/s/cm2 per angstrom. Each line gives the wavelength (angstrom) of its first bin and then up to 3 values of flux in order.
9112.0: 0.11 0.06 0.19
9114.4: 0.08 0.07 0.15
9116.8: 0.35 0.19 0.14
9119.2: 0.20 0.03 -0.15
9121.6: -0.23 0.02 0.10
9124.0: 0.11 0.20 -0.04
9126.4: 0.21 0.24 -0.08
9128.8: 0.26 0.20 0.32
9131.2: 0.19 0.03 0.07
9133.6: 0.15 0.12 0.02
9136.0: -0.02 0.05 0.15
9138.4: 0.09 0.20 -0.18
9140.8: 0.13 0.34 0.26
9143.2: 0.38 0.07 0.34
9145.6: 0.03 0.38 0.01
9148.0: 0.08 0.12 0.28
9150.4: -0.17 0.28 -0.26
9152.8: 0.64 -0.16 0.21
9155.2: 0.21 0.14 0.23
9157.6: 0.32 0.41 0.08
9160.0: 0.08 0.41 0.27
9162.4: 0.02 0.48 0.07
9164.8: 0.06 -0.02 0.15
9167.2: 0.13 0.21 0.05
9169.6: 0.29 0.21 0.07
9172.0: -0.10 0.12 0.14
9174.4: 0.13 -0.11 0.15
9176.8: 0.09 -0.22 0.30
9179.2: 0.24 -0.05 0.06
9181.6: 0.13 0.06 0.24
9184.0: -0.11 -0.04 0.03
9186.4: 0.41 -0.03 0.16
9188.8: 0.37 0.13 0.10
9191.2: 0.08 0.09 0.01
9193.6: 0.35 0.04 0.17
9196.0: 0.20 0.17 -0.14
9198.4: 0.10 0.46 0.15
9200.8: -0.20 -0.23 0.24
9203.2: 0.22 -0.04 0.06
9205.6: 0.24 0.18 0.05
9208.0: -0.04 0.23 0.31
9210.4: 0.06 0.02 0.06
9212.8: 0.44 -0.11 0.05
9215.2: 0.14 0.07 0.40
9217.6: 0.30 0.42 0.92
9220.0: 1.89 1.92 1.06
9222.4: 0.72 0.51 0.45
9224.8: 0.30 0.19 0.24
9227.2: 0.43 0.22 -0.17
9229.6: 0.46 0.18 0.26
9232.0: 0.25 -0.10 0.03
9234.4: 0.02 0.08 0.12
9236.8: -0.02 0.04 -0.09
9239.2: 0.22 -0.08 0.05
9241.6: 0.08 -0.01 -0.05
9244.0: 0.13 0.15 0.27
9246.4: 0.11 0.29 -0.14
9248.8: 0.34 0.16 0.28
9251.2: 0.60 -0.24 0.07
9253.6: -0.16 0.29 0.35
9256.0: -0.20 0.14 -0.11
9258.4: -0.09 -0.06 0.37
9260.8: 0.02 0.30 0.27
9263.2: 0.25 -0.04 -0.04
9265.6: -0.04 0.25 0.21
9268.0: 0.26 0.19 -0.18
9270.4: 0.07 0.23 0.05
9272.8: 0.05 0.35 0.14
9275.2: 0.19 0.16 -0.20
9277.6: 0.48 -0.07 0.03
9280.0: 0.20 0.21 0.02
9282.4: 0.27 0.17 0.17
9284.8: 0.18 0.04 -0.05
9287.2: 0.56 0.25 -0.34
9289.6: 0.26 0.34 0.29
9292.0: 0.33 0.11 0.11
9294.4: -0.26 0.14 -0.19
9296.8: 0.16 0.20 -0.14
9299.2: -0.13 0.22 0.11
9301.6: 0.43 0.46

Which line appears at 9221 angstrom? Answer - Hbeta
